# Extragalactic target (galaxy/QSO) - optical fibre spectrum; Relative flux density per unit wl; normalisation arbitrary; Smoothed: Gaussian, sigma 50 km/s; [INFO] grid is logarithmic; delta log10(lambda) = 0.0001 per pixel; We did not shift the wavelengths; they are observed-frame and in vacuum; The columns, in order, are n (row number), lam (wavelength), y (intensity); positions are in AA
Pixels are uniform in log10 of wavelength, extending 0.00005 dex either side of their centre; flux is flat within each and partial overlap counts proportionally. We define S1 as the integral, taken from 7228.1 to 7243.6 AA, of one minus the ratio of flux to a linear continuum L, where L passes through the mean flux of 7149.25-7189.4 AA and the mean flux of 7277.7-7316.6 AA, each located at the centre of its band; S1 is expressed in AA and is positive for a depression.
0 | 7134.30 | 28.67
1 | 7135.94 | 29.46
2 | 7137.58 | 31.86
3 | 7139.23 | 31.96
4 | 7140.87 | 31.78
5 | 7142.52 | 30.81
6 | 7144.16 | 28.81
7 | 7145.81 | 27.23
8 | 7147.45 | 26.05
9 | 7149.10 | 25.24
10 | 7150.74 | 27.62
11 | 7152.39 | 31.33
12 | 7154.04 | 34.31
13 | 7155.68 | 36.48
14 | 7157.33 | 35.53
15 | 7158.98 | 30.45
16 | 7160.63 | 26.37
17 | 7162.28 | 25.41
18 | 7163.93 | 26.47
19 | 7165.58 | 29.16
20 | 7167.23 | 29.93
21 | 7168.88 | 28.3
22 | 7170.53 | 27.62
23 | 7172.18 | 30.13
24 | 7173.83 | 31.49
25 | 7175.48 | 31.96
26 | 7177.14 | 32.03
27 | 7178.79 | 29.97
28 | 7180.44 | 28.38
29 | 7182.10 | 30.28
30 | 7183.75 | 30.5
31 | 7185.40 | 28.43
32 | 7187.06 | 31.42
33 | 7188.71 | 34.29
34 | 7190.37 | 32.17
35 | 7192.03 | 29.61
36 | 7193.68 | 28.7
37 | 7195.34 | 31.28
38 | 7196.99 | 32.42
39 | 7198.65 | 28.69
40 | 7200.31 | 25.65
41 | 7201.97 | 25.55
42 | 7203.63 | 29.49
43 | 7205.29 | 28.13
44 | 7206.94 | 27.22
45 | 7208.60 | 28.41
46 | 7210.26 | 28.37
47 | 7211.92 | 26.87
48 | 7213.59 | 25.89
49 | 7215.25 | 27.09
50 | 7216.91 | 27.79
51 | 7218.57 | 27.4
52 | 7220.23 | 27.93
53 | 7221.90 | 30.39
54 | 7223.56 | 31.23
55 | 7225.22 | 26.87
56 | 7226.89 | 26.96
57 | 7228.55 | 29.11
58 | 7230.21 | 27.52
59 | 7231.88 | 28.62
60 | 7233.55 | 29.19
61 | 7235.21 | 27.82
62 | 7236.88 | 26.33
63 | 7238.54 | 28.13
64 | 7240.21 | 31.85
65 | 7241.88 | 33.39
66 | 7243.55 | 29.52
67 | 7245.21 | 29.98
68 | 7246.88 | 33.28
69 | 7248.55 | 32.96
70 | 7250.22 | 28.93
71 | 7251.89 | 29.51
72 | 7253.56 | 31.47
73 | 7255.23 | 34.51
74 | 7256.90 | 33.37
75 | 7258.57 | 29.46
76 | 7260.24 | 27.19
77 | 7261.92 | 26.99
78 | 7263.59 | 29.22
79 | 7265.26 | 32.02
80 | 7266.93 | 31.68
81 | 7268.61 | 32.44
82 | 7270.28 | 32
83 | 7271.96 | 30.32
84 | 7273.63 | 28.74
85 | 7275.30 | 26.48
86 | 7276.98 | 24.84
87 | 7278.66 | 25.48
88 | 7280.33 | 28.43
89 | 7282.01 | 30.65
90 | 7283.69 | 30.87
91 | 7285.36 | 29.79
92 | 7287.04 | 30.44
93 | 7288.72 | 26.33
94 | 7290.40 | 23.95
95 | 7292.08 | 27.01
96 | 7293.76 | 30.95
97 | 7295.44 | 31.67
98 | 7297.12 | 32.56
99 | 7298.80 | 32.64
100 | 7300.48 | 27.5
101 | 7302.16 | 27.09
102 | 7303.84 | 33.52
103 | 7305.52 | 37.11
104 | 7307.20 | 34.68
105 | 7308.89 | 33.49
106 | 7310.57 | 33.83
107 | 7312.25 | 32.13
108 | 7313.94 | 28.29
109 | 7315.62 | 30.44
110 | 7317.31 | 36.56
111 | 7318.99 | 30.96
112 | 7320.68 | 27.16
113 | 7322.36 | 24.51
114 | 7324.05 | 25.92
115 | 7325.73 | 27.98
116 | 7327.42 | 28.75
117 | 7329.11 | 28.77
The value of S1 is 0.6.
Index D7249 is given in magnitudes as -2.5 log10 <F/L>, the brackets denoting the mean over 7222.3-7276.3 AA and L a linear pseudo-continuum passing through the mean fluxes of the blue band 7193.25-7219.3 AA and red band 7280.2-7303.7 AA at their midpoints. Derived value -0.04 mag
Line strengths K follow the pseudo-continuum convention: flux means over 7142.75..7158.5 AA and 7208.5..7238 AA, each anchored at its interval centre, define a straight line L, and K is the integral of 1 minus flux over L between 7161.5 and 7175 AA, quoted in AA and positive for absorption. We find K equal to 0.5 AA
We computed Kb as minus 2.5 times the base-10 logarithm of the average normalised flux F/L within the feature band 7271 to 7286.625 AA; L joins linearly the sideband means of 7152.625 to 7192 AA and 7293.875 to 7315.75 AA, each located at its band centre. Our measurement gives 0.11 mag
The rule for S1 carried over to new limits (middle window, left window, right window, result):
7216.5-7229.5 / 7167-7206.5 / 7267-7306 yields 0.6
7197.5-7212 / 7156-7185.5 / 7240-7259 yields 1.3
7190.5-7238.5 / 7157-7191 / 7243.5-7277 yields 2.9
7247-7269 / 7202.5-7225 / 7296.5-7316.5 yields -0.6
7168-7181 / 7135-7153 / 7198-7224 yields -0.6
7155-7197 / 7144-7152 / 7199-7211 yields -4.5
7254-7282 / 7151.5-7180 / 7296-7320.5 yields 1.7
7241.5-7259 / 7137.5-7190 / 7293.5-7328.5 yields -0.6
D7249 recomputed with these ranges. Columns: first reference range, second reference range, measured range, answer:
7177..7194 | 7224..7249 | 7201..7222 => 0.09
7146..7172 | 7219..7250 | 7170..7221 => 0.01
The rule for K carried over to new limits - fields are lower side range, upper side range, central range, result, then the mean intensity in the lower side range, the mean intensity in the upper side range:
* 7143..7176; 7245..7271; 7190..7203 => 0.4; 29.5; 31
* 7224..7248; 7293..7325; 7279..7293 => 1.0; 29.3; 31.1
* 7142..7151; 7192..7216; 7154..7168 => -1.3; 27.5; 28.2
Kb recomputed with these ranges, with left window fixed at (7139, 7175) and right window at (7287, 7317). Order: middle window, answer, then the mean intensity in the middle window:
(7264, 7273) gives -0.03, 31.5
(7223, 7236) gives 0.07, 28.4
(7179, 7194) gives -0.02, 30.5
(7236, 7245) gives 0.02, 29.9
